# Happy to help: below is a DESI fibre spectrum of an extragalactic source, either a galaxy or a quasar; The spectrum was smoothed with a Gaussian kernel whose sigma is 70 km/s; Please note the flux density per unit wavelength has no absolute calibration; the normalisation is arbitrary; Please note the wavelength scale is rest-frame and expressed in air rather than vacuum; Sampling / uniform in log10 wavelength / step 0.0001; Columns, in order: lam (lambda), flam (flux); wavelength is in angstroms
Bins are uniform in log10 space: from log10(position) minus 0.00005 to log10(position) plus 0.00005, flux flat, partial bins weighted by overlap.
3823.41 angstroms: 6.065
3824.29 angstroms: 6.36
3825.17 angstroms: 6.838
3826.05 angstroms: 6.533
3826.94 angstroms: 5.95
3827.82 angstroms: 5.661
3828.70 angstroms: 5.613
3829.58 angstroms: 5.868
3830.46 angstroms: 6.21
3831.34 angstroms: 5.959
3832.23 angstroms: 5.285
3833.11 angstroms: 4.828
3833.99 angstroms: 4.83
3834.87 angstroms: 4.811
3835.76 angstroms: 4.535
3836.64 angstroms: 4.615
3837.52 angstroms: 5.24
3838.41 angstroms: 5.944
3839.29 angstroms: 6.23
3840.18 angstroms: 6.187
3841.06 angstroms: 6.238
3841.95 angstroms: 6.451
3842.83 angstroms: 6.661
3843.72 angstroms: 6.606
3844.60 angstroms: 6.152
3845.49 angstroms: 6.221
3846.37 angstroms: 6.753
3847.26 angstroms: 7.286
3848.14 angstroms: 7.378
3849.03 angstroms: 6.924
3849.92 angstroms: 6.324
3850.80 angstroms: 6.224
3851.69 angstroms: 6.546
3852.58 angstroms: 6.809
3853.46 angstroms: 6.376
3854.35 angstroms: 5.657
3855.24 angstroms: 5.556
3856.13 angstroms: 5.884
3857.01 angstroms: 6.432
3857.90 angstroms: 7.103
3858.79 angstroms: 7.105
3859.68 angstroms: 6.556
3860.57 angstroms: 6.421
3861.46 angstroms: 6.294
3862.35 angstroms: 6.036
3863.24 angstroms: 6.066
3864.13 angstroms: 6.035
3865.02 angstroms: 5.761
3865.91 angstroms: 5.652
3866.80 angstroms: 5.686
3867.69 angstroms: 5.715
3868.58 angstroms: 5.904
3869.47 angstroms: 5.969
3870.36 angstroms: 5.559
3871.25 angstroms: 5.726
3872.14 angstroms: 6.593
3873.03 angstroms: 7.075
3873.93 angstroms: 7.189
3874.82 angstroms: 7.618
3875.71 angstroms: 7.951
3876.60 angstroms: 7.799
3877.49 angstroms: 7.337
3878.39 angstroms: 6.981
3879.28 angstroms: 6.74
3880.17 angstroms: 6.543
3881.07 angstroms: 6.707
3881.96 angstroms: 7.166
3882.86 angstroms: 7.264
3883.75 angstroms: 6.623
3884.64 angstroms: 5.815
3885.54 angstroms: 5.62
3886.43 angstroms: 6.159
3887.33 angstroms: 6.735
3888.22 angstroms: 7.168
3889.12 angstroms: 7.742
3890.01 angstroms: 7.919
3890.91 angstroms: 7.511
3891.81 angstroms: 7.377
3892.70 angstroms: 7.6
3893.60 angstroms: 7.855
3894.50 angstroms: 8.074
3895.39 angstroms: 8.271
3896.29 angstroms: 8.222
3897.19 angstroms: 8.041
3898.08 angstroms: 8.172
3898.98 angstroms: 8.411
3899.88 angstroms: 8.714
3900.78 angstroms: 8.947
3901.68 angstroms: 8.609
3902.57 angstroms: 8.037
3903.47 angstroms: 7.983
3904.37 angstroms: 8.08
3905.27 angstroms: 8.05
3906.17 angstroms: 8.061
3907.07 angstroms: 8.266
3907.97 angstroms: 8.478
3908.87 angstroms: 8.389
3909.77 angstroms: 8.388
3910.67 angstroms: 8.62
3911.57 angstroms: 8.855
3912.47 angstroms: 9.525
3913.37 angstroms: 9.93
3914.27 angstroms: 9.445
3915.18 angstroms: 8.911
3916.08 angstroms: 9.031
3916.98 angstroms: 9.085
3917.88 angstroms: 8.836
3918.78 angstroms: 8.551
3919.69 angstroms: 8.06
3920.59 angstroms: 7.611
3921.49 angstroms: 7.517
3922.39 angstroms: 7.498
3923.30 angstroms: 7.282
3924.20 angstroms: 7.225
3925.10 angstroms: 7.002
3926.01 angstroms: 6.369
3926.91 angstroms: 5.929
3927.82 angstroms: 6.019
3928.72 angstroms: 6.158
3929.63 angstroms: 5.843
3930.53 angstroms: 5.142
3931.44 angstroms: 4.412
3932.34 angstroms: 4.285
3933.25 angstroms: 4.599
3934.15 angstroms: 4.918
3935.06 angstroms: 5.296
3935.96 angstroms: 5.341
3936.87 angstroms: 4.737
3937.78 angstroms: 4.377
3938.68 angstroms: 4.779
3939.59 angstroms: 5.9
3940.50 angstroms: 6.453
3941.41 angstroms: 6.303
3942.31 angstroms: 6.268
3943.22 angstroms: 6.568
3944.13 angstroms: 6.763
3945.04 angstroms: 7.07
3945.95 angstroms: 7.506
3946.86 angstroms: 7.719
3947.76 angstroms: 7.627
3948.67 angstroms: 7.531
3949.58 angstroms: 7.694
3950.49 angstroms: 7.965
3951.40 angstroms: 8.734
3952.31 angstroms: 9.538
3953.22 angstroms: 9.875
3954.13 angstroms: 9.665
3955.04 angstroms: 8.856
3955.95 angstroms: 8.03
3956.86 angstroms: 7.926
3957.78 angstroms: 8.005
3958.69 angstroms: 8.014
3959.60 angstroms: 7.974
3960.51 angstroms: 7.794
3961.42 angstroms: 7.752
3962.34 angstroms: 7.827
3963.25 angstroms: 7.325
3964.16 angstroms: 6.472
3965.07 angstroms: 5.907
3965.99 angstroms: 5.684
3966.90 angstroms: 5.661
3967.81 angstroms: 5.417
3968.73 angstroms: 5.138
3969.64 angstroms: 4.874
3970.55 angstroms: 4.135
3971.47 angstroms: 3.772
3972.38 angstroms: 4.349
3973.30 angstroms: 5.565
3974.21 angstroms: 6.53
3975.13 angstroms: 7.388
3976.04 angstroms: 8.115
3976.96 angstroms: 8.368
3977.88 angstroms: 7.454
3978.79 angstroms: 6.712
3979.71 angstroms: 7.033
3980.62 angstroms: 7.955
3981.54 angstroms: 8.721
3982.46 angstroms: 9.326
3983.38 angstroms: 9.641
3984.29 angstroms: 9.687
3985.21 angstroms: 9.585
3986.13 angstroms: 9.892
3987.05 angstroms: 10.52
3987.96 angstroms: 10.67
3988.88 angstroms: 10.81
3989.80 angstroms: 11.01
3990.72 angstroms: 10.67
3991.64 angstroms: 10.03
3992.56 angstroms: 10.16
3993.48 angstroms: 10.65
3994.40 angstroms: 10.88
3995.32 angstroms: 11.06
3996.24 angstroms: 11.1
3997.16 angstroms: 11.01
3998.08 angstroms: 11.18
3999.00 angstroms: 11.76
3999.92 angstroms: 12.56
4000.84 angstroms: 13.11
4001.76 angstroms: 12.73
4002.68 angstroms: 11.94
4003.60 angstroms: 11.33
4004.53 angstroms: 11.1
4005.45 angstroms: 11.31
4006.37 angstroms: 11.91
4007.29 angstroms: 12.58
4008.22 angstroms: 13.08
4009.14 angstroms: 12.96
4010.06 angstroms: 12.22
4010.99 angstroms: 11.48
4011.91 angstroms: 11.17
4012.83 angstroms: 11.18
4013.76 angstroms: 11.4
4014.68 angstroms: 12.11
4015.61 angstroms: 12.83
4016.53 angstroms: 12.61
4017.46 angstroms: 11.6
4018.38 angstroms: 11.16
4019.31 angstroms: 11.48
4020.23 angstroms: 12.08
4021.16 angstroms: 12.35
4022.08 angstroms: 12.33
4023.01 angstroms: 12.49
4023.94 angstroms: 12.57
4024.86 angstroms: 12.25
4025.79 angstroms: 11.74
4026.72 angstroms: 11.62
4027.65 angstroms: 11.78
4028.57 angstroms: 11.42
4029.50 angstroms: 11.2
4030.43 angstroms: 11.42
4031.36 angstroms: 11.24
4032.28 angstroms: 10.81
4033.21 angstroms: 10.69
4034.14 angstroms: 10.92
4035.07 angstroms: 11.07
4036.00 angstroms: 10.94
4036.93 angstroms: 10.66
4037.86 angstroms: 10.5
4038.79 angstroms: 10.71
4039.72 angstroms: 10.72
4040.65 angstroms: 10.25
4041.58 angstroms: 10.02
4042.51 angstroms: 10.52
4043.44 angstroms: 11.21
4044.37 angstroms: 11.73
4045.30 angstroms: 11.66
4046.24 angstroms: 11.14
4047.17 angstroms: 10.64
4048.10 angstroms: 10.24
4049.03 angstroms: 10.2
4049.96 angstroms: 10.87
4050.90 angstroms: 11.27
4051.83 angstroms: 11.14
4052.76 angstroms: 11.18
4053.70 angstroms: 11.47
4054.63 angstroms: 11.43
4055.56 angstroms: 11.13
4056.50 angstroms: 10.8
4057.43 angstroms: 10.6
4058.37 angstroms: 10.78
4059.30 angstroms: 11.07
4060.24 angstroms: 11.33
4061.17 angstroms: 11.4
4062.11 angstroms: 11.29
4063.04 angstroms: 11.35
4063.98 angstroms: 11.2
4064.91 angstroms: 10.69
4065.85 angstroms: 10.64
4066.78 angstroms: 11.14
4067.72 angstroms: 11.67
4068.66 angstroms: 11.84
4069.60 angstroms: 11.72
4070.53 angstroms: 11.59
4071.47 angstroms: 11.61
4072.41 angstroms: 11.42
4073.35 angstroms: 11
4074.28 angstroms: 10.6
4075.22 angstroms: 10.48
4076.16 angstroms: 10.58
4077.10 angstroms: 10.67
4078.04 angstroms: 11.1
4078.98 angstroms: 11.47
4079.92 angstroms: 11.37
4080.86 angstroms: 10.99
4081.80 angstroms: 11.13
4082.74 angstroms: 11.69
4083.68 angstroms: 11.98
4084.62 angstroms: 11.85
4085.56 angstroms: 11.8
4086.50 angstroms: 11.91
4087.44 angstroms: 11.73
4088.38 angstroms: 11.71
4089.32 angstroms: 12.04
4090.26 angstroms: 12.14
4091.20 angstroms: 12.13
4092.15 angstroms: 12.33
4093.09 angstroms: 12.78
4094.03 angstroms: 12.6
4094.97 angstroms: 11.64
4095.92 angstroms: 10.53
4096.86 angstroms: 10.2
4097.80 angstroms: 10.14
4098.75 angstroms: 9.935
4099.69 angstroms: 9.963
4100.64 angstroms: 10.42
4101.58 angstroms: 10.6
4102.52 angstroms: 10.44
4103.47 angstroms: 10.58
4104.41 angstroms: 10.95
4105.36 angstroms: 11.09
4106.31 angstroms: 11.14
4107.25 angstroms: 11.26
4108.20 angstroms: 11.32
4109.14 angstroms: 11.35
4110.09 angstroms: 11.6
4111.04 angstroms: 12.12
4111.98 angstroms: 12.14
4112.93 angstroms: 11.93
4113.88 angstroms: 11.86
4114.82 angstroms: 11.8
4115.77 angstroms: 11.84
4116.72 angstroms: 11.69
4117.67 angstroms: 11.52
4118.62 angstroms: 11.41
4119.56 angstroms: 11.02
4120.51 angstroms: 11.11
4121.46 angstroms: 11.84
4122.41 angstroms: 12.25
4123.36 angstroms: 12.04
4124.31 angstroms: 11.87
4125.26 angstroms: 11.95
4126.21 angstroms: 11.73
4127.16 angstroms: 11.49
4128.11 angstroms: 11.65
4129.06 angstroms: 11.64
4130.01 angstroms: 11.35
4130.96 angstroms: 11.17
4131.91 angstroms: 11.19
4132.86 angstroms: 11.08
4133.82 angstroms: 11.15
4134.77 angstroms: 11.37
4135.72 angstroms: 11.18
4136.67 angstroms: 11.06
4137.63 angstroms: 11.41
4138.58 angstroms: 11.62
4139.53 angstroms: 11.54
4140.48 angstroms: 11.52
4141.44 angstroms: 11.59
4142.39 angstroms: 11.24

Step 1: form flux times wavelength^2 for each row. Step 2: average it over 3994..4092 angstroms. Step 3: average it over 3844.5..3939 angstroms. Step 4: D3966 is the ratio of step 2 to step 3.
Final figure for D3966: 1.76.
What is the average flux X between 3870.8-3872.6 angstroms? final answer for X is 6.18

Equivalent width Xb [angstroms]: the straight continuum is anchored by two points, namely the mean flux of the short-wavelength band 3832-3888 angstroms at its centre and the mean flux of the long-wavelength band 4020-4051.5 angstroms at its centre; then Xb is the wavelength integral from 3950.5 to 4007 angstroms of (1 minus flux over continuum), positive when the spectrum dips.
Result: 4.9 angstroms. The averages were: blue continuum 6.3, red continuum 11.2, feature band 8.83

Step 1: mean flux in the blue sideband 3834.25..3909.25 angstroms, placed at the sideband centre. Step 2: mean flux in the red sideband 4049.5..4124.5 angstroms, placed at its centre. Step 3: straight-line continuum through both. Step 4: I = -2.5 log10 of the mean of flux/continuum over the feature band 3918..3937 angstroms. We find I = 0.27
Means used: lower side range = 6.85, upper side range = 11.3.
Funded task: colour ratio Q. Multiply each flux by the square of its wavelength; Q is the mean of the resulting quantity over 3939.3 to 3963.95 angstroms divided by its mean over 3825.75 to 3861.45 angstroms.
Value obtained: 1.34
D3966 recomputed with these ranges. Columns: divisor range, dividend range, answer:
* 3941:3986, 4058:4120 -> 1.64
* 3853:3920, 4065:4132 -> 1.72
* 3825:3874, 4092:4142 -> 2.13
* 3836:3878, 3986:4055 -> 1.94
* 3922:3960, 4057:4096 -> 1.80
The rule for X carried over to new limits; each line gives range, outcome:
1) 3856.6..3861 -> 6.72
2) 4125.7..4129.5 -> 11.6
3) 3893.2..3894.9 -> 7.95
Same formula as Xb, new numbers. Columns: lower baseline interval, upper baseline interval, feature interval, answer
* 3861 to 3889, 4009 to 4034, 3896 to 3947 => 5.09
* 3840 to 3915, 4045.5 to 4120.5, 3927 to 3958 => 6.55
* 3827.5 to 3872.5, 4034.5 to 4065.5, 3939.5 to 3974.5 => 6.67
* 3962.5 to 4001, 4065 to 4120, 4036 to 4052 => -1.11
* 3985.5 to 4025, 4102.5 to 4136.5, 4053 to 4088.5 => 0.83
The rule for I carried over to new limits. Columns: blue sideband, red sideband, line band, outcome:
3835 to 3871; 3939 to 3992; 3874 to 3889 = -0.06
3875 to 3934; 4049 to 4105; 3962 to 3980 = 0.40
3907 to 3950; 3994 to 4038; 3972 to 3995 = 0.13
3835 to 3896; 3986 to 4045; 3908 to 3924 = -0.05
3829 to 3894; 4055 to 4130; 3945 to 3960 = 0.01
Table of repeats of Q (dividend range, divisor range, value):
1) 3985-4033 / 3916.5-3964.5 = 1.70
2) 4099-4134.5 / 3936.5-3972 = 1.79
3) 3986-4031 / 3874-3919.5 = 1.55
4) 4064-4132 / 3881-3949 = 1.72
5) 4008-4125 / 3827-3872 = 2.10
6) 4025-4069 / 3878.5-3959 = 1.59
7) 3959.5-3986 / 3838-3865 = 1.16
